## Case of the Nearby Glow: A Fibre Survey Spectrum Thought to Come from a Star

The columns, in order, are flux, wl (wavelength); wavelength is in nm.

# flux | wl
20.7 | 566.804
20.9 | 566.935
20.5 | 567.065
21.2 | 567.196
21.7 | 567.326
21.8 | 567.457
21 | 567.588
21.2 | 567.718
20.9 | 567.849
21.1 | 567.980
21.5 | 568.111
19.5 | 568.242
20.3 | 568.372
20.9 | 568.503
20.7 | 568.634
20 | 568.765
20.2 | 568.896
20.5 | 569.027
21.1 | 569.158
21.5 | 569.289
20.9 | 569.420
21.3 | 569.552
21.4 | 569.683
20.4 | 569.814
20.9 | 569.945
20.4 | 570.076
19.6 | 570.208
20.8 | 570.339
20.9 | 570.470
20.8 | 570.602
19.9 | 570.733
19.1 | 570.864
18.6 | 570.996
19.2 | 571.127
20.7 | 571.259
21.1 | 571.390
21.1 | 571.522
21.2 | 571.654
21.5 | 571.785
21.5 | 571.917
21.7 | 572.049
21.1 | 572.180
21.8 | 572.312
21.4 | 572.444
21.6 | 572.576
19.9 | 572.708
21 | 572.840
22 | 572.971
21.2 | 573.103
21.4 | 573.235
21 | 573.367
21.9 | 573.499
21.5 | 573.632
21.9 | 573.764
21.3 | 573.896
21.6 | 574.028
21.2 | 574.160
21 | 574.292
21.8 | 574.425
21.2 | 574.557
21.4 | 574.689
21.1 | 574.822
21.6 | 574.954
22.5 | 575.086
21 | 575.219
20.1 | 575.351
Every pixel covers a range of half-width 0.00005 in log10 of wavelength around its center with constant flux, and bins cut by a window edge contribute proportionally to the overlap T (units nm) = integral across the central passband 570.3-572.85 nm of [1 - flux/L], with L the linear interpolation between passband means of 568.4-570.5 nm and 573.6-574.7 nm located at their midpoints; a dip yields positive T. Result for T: 0.04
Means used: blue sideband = 20.7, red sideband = 21.4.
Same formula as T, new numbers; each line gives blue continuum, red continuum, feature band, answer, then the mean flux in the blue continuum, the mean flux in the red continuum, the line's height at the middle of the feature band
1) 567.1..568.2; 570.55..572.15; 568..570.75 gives 0.03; 21.2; 20.6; 20.9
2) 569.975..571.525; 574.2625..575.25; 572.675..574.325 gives -0.02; 20.2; 21.5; 21.1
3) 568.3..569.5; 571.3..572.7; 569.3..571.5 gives 0.06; 20.7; 21.3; 21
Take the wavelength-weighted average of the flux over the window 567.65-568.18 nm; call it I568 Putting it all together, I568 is 21.2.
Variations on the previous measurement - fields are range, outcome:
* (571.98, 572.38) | 21.5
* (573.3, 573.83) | 21.5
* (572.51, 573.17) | 21.2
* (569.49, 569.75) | 21.4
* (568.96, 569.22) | 20.8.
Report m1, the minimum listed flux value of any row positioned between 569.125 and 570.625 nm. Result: 19.6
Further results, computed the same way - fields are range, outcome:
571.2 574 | 19.9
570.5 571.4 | 18.6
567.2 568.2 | 20.9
